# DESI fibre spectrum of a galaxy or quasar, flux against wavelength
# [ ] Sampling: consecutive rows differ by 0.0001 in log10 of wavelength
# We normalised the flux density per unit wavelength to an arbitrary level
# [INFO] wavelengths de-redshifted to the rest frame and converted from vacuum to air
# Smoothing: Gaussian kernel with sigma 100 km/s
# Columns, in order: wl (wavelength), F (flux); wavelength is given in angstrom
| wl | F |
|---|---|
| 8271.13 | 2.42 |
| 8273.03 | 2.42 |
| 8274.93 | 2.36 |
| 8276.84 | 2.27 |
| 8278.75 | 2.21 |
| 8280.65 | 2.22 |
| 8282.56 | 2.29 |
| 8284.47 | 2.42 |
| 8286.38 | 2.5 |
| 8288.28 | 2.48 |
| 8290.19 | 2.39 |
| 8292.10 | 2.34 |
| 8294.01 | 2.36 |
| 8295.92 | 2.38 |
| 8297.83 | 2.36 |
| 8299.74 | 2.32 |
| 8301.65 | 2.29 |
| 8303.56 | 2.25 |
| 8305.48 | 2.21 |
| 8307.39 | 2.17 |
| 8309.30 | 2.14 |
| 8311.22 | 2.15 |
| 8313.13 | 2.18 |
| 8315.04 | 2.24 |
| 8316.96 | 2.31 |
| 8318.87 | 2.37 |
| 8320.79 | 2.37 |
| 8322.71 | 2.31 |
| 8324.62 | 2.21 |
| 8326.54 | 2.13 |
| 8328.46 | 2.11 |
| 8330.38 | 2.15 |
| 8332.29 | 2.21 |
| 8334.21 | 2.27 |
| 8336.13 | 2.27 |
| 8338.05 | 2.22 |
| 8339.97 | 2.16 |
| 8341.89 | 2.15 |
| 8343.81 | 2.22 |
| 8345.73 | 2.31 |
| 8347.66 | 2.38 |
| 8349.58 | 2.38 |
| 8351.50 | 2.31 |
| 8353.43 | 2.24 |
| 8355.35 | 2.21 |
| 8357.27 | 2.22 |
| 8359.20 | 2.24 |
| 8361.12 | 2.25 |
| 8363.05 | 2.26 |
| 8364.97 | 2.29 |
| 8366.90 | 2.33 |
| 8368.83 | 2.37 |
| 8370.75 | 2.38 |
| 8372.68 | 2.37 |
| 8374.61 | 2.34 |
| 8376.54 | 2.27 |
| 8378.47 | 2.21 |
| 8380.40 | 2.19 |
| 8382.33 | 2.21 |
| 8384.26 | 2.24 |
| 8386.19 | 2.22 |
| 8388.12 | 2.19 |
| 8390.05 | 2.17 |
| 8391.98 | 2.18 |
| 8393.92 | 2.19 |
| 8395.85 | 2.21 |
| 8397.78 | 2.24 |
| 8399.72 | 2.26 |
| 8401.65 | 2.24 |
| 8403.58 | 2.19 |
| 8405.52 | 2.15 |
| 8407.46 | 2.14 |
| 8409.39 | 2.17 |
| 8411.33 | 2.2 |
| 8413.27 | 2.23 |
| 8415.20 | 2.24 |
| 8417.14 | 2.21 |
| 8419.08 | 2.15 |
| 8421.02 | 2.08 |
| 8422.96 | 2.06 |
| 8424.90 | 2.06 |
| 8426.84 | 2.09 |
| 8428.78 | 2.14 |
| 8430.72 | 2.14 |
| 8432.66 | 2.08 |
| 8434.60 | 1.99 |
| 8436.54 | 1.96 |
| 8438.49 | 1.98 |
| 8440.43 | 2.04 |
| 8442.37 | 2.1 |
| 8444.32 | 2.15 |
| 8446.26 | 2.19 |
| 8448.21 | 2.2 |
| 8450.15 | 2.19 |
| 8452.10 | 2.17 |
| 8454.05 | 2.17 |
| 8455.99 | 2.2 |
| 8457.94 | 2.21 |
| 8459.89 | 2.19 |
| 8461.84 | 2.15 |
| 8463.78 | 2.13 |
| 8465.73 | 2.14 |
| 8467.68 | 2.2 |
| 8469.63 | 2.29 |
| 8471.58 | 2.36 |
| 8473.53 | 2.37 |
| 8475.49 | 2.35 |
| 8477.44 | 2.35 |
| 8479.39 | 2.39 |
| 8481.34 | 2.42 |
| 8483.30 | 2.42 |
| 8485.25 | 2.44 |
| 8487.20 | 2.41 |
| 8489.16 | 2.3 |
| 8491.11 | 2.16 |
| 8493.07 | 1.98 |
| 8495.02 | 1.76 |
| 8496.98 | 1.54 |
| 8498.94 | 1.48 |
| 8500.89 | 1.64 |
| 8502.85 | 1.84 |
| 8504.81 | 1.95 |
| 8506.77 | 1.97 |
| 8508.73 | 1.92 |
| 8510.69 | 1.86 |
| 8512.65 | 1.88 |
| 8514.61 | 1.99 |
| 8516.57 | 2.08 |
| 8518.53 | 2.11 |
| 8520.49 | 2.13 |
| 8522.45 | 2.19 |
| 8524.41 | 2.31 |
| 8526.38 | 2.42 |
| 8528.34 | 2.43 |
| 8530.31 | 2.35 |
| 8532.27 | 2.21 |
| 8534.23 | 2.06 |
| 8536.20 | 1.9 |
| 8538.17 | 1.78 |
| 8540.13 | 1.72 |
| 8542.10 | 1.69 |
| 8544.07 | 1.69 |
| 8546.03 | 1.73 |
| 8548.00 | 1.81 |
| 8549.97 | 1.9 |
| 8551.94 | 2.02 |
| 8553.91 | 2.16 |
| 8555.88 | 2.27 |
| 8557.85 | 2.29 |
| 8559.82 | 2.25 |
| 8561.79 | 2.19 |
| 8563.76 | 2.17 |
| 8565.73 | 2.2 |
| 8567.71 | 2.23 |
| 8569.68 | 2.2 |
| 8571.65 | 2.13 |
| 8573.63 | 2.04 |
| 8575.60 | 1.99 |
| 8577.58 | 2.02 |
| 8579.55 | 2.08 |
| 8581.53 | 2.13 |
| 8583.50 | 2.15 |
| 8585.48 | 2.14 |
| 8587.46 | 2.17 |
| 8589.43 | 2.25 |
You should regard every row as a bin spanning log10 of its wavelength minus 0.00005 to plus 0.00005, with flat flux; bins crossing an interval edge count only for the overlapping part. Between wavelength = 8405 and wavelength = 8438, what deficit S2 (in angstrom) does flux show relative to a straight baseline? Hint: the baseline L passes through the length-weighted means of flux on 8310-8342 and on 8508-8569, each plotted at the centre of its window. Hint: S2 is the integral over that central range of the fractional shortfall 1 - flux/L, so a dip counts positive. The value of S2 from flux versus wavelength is 0.5 angstrom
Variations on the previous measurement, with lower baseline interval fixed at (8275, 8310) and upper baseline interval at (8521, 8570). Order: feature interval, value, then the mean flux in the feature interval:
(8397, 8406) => 0.0 angstrom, 2.22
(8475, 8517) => 1.7 angstrom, 2.05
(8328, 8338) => 0.3 angstrom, 2.21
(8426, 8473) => 0.5 angstrom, 2.15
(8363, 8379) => -0.5 angstrom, 2.32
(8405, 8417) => 0.1 angstrom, 2.19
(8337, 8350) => 0.1 angstrom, 2.25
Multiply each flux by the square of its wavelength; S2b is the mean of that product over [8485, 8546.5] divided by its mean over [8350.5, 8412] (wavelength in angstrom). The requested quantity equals 0.9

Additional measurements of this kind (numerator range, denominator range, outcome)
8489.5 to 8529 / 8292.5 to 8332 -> 0.92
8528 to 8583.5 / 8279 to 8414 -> 0.96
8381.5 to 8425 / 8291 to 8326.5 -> 0.98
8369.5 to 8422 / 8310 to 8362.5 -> 1.00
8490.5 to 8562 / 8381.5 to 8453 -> 0.95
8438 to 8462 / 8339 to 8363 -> 0.98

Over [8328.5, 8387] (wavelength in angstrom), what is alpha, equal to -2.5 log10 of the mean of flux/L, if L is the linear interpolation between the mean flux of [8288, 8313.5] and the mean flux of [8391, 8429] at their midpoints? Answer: -0.02 mag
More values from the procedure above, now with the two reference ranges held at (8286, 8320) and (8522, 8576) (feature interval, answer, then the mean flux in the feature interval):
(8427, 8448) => 0.050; 2.08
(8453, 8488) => -0.067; 2.29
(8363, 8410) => -0.007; 2.24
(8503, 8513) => 0.112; 1.91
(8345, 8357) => -0.020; 2.3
